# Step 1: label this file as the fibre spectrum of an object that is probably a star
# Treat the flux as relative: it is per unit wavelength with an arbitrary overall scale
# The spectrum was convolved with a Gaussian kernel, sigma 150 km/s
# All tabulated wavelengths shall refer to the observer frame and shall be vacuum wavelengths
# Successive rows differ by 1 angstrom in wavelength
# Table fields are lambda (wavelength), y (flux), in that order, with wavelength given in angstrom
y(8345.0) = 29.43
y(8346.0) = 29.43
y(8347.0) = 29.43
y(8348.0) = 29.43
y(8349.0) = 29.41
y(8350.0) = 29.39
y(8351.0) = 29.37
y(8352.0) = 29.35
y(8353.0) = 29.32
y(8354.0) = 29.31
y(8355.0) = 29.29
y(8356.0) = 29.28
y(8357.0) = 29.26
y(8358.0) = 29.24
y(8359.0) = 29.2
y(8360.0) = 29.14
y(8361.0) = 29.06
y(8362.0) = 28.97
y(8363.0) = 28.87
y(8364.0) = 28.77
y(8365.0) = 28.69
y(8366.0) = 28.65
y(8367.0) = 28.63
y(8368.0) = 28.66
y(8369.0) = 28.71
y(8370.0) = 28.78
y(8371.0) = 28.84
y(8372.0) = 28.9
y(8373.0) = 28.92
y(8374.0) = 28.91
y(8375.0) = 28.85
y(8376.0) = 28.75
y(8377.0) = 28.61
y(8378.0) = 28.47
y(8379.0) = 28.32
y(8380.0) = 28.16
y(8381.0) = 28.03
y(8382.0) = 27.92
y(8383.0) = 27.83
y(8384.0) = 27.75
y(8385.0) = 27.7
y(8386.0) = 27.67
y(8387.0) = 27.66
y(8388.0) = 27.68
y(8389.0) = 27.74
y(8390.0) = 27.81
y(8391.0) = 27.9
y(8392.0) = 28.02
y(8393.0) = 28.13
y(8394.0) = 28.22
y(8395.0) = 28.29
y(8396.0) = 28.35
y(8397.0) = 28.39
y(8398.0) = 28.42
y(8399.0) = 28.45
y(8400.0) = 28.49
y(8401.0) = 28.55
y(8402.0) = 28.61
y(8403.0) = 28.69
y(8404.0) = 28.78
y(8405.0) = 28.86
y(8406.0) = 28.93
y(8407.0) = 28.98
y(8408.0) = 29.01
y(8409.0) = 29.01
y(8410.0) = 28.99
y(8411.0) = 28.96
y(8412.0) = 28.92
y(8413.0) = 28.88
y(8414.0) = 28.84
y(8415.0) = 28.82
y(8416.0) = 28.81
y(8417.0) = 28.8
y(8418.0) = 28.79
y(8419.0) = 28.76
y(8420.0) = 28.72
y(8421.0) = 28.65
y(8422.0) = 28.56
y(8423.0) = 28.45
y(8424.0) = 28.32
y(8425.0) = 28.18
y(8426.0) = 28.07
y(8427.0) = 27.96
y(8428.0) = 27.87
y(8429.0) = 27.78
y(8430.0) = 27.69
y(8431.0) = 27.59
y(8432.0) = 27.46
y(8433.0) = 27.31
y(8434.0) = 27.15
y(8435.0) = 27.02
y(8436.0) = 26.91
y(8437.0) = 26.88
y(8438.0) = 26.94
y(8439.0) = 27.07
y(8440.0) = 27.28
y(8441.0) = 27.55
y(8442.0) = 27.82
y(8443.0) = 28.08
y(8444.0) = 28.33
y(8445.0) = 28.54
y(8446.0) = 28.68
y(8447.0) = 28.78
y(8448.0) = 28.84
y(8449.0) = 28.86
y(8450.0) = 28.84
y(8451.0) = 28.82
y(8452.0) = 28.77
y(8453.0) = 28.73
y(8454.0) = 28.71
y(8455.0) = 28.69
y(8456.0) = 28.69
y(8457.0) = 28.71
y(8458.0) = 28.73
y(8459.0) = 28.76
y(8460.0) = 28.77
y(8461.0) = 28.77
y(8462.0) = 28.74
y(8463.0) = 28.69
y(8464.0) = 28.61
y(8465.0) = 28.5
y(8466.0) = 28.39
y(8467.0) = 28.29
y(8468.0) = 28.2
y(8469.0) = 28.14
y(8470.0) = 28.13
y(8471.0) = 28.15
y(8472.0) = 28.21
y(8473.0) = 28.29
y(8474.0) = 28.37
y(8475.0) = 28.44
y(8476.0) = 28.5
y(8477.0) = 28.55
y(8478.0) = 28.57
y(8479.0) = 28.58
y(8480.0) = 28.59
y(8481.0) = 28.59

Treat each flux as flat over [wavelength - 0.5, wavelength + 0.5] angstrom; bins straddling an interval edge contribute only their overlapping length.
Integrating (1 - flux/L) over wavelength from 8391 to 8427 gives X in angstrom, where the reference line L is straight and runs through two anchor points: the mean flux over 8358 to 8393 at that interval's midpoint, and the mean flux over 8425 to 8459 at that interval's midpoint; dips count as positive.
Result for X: -0.5 angstrom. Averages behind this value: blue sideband 28.4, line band 28.6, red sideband 28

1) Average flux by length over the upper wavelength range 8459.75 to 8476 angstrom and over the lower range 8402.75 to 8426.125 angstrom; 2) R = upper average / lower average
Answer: 0.99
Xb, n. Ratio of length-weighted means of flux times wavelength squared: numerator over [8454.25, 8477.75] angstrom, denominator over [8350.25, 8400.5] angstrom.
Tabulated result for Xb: 1.02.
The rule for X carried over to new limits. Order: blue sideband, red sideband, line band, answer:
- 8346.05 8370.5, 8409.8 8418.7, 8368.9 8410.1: 0.8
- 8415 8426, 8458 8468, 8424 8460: 0.7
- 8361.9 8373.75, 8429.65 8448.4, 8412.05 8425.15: -0.3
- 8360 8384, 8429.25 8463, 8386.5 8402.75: 0.2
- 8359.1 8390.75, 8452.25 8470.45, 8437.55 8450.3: 0.2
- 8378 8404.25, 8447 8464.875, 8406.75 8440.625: 0.3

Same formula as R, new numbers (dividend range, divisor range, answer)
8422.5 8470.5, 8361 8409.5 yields 0.99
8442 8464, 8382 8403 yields 1.02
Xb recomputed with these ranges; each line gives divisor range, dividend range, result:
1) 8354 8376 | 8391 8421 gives 1.00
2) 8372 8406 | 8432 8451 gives 1.00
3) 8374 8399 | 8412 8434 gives 1.01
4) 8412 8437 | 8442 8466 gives 1.03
